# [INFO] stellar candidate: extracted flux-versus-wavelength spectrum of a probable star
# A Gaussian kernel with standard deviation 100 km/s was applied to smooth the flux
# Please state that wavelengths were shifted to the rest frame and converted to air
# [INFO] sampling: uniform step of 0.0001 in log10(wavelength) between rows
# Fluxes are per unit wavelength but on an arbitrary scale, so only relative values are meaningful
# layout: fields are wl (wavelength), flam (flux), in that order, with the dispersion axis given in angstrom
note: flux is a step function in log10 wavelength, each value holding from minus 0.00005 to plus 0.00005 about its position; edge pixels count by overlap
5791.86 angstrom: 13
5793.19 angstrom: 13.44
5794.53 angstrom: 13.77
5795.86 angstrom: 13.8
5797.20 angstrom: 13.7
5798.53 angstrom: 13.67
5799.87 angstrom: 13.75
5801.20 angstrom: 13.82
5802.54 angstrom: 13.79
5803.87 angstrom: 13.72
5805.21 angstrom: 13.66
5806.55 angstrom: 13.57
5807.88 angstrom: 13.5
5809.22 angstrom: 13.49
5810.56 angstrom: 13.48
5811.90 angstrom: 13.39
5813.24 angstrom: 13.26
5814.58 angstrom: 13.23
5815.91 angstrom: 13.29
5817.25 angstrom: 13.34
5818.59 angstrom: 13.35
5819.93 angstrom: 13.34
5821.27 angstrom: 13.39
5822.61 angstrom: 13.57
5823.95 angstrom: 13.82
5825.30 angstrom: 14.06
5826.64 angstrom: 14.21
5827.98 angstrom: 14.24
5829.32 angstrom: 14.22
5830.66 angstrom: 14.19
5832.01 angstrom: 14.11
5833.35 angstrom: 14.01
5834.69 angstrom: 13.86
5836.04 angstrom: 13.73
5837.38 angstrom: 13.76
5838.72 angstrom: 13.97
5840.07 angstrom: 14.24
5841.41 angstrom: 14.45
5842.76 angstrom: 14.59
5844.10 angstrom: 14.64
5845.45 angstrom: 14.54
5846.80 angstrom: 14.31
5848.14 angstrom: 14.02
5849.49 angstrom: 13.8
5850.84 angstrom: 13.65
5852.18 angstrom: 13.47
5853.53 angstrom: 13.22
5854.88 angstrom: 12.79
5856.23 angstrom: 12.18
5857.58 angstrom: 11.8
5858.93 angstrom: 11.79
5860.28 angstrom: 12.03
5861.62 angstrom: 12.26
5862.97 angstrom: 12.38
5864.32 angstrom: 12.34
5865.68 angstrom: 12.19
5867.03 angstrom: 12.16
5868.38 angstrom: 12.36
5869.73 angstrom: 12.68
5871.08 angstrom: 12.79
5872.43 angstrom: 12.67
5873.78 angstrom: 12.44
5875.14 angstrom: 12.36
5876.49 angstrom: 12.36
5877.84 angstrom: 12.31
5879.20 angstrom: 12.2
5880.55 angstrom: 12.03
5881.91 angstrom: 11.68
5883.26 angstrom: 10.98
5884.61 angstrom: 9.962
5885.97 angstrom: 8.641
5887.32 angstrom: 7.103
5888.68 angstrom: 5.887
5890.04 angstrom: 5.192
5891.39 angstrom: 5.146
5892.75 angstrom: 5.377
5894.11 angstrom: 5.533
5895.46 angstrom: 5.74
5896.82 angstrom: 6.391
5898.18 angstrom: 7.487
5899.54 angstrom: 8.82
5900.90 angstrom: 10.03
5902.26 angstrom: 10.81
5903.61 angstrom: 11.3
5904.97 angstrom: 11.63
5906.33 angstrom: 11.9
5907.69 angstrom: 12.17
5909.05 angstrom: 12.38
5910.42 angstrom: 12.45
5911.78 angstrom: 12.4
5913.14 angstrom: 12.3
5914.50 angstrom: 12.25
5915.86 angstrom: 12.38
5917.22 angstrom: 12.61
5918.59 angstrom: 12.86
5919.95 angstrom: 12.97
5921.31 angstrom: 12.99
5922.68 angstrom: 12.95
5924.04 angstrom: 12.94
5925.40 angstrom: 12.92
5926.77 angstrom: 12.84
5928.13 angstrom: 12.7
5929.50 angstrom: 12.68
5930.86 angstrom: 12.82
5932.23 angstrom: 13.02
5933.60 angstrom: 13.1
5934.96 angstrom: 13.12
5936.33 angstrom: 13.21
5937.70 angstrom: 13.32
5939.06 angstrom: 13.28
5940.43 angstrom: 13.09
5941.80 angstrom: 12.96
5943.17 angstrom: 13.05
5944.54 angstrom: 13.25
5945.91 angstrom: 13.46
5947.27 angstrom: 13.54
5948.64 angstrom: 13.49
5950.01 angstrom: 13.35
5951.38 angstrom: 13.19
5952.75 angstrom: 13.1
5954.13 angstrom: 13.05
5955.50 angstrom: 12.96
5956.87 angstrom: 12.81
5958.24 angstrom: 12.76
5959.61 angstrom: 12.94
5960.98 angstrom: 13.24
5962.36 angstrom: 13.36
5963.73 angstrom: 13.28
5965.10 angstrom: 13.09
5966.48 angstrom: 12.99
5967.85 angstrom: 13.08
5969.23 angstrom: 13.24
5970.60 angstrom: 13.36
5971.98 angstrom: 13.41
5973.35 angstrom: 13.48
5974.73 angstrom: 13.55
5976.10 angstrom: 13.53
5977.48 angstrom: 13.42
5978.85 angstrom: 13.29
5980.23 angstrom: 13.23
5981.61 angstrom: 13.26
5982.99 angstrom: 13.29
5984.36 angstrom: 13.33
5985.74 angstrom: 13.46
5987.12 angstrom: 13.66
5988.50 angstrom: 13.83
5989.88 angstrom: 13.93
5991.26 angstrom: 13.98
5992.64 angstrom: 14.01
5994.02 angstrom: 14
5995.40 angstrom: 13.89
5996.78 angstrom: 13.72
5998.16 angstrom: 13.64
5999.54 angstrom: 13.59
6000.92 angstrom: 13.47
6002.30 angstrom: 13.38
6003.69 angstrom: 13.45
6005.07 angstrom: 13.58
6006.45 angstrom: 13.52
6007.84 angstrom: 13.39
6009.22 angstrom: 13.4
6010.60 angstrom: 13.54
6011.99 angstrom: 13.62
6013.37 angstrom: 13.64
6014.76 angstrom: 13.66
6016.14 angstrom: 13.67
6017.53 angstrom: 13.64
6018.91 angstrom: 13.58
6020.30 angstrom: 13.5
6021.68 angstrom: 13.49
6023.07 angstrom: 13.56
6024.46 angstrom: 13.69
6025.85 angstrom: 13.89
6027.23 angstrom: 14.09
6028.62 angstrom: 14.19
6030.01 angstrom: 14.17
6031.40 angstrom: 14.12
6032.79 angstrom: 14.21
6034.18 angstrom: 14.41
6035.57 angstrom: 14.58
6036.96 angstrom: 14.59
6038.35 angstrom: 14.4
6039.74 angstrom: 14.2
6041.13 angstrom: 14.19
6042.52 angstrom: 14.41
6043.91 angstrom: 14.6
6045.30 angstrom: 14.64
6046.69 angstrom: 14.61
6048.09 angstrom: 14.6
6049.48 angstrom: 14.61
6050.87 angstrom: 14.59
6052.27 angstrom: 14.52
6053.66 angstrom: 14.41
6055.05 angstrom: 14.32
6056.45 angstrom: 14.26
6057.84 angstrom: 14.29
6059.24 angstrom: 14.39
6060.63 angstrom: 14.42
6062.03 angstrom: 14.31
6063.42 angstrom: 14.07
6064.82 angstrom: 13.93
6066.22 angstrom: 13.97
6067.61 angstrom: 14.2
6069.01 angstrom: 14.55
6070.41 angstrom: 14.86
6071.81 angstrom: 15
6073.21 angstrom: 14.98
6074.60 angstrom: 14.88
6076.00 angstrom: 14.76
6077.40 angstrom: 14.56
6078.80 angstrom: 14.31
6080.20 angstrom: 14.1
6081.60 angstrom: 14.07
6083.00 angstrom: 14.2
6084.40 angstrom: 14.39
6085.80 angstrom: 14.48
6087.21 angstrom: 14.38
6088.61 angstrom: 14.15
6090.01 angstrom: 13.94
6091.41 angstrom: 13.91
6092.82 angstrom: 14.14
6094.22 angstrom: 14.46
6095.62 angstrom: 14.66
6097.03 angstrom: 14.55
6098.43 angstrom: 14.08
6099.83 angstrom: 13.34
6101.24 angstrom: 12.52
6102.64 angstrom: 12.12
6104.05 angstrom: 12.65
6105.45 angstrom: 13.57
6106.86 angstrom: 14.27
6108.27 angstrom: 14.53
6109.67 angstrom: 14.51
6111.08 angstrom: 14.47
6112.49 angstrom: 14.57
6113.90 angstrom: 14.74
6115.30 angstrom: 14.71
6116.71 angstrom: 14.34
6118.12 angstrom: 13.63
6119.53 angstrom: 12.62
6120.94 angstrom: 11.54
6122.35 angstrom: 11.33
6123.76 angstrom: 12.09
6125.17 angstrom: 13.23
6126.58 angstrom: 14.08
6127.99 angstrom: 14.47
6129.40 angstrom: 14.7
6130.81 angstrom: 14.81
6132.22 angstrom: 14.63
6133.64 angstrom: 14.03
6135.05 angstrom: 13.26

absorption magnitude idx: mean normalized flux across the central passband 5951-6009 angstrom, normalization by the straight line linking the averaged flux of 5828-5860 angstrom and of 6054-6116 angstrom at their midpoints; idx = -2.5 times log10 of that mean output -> 0.05 mag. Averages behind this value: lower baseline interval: 13.7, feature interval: 13.4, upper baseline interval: 14.2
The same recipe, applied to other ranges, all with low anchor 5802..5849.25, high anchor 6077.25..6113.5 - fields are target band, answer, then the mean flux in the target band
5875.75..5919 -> 0.36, 10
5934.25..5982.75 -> 0.06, 13.2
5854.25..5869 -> 0.14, 12.2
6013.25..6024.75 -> 0.03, 13.6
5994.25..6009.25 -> 0.03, 13.6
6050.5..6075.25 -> -0.03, 14.4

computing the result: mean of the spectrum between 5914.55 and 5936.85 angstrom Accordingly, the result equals 12.9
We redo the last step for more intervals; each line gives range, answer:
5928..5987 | 13.2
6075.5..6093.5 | 14.2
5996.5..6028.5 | 13.6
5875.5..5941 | 11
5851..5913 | 10.7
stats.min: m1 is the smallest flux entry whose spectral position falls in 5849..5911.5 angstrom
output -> 5.146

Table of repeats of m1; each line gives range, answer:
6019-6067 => 13.49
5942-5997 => 12.76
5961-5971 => 12.99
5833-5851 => 13.65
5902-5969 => 10.81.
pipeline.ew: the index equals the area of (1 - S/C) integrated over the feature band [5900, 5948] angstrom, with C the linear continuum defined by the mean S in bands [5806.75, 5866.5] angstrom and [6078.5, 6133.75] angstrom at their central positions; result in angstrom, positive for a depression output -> 3.6 angstrom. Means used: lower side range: 13.5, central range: 12.6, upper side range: 13.9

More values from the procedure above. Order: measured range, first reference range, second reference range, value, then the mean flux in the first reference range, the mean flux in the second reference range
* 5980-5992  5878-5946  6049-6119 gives -1.1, 11.1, 14.2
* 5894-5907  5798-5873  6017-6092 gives 4.3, 13.4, 14.3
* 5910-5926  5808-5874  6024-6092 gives 1.2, 13.4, 14.4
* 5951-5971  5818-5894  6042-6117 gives 0.2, 12.3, 14.3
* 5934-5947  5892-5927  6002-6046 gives -1.6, 10.9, 13.9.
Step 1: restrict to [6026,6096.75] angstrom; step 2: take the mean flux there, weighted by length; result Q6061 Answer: 14.4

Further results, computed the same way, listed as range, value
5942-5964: 13.2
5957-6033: 13.5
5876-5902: 8.58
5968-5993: 13.5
